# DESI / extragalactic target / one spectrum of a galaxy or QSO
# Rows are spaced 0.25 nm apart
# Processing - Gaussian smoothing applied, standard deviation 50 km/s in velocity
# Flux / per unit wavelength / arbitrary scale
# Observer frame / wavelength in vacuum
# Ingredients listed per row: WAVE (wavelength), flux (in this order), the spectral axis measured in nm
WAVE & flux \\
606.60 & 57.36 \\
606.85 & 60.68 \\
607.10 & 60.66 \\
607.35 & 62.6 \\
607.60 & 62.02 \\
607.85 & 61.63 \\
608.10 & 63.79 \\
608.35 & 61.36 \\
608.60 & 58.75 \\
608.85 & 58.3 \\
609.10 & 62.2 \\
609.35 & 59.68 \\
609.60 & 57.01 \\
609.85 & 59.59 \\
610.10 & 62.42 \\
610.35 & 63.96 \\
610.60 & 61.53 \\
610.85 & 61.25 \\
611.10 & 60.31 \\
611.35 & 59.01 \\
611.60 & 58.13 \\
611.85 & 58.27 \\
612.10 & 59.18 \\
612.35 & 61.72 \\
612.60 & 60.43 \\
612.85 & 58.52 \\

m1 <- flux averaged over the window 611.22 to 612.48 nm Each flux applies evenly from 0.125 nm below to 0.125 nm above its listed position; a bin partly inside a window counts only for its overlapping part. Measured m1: 59.3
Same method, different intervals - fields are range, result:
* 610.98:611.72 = 59.1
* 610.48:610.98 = 61.4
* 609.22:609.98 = 58.8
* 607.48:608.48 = 62.2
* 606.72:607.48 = 61.3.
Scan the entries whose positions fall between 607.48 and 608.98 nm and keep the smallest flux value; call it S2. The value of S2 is 58.3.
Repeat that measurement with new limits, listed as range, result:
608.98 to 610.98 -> 57.01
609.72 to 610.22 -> 59.59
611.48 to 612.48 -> 58.13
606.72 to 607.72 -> 60.66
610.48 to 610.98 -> 61.25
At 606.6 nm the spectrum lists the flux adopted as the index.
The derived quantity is 57.36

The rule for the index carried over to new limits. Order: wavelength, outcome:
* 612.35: 61.72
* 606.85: 60.68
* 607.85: 61.63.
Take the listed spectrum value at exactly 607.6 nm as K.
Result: 62.02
